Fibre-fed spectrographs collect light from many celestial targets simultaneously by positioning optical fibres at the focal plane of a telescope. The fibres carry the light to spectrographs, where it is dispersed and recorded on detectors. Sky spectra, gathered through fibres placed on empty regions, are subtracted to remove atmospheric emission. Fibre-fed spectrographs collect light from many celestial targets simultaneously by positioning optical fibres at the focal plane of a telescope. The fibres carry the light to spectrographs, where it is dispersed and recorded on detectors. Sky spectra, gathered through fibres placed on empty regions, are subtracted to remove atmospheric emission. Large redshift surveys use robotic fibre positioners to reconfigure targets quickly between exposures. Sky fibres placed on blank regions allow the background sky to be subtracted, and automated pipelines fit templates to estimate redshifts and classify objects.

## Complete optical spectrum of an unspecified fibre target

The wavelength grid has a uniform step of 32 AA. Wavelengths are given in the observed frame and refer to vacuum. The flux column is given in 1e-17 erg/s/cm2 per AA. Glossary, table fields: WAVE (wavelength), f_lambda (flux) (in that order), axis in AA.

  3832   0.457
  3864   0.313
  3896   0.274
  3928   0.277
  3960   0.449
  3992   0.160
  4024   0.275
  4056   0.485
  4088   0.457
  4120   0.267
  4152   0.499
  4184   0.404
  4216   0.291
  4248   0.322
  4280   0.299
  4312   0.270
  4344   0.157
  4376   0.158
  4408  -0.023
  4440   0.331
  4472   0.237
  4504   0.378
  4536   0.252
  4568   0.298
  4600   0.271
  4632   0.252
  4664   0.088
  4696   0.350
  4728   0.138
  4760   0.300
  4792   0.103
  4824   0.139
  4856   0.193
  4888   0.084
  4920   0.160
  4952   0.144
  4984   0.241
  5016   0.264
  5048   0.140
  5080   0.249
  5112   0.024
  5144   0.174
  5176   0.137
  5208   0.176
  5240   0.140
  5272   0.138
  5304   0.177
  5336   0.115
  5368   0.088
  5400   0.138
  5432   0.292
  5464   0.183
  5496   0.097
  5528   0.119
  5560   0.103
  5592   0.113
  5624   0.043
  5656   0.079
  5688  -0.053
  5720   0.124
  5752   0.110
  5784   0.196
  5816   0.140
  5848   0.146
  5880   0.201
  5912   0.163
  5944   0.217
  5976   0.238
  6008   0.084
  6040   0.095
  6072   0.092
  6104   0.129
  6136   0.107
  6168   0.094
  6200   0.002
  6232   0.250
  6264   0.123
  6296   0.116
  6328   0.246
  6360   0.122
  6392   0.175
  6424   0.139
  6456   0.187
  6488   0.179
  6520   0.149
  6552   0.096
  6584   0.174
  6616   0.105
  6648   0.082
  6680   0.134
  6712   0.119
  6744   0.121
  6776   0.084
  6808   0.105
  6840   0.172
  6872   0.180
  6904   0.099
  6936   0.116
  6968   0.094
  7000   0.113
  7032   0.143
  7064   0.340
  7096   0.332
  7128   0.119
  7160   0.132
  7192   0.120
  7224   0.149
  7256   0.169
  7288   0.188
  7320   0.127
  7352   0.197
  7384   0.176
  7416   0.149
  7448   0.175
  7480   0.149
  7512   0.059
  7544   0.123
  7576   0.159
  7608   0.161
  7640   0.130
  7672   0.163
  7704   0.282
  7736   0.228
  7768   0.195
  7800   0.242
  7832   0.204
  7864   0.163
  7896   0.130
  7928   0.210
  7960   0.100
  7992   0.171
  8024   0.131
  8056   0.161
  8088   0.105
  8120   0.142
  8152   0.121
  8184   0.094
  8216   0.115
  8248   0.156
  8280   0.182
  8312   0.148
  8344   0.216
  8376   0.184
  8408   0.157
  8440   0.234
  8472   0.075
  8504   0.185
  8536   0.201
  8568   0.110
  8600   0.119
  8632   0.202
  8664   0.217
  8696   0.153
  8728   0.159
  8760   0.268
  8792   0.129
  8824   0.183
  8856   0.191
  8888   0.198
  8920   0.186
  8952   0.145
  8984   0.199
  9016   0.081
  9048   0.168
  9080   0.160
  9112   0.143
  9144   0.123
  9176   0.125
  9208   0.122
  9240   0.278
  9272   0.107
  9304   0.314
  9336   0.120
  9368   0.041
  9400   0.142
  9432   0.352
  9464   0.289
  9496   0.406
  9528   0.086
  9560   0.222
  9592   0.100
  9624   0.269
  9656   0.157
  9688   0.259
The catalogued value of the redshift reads 0.90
